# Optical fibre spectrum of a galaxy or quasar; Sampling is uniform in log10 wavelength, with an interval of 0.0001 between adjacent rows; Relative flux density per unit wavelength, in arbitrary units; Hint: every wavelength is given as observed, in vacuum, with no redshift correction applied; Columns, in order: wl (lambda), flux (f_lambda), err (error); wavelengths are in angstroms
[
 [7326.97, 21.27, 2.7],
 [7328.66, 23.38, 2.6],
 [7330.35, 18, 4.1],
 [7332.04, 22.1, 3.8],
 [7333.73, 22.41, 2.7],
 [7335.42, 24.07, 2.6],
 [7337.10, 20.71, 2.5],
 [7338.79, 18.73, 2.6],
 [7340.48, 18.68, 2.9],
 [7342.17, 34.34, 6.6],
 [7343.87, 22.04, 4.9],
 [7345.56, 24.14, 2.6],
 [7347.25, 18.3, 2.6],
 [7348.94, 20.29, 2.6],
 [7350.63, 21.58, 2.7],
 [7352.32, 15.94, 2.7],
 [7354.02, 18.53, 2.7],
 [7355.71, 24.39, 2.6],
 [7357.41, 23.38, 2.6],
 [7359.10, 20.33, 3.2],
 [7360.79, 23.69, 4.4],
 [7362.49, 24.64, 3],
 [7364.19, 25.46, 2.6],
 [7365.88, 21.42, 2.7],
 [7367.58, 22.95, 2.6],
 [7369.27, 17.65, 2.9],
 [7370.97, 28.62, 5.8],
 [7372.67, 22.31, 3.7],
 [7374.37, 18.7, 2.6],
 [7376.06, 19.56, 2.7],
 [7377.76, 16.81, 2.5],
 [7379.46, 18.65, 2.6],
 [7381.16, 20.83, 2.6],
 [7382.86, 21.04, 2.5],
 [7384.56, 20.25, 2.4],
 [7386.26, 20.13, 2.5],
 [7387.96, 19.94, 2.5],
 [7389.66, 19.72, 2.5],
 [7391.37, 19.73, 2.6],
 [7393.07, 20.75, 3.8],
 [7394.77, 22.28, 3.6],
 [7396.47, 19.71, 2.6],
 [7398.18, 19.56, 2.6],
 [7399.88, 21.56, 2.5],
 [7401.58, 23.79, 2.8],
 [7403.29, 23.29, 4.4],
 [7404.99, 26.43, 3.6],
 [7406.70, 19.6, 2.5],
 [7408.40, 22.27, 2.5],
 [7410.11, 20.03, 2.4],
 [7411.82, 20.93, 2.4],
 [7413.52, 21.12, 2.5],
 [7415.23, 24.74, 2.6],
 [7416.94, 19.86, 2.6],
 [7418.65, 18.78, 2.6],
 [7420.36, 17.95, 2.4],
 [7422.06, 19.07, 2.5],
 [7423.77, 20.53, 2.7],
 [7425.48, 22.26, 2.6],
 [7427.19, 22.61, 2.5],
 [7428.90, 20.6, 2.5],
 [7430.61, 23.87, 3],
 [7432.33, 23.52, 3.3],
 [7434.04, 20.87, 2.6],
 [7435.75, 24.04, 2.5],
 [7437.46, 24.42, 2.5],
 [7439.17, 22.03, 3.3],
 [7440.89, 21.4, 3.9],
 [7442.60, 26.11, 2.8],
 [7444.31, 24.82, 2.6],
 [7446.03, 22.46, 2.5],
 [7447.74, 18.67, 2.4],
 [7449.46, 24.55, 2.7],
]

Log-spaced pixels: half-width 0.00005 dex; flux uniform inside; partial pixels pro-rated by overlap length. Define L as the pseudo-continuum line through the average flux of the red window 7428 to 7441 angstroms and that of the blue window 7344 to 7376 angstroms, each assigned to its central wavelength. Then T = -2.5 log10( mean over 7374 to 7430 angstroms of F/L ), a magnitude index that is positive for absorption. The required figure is 0.08 mag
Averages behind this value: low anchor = 21.8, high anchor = 22.7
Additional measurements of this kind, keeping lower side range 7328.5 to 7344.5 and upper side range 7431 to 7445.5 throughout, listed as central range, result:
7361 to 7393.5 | 0.086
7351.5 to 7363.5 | 0.049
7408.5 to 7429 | 0.120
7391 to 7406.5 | 0.055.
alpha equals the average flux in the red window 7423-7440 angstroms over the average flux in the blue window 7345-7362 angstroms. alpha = 1.07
